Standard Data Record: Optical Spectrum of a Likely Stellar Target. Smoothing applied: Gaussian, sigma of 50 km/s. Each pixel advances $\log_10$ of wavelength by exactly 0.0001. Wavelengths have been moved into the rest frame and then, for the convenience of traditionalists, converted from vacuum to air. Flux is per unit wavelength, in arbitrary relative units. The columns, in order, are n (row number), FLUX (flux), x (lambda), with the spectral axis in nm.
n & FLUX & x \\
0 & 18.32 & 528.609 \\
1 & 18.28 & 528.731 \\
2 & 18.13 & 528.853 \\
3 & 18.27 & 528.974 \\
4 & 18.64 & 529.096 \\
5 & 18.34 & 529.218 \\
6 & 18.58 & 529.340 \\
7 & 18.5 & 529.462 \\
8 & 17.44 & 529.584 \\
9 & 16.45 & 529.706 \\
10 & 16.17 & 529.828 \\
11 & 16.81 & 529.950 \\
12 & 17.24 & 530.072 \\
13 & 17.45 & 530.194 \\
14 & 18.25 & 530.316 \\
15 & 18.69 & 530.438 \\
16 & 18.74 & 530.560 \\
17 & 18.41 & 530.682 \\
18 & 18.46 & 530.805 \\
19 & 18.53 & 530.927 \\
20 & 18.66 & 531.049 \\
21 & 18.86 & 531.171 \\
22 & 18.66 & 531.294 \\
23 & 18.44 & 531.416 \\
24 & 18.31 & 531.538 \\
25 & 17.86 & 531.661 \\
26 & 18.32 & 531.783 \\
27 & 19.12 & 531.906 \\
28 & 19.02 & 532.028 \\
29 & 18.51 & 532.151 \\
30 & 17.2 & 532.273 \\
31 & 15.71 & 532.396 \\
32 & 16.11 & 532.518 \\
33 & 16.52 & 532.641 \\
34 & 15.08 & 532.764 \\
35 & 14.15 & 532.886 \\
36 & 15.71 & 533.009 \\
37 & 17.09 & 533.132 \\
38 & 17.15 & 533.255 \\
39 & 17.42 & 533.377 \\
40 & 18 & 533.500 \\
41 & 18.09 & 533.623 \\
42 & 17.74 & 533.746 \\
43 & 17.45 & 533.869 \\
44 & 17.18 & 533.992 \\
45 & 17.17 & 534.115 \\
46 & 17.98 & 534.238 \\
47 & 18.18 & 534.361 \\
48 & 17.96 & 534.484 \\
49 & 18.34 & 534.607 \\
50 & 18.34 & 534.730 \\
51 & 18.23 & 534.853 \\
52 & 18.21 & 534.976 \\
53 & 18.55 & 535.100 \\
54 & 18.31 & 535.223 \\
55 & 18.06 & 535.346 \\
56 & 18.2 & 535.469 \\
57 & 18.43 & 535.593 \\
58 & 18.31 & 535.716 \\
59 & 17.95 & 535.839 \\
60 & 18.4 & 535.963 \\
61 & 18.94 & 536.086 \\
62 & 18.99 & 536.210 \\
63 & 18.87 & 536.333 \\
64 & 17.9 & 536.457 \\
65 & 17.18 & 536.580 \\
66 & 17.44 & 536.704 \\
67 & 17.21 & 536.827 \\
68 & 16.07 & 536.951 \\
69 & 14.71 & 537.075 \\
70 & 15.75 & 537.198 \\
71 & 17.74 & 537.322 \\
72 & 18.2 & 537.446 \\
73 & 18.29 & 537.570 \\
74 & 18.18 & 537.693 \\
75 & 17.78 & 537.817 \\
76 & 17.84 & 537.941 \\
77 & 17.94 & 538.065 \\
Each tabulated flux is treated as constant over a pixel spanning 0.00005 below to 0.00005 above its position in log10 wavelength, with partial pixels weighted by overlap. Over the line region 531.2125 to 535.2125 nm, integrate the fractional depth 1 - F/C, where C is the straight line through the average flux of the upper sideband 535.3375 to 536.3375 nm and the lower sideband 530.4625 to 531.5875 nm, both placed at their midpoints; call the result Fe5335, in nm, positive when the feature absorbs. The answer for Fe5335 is 0.21 nm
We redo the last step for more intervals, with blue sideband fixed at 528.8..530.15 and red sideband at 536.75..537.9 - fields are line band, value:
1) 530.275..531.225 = -0.053 nm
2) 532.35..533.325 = 0.083 nm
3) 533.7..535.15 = -0.051 nm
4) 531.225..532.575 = -0.033 nm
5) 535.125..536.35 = -0.085 nm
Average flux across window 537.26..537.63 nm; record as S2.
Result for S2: 18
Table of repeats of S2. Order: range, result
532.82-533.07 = 15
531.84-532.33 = 18.5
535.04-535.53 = 18.3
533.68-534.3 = 17.5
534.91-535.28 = 18.3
